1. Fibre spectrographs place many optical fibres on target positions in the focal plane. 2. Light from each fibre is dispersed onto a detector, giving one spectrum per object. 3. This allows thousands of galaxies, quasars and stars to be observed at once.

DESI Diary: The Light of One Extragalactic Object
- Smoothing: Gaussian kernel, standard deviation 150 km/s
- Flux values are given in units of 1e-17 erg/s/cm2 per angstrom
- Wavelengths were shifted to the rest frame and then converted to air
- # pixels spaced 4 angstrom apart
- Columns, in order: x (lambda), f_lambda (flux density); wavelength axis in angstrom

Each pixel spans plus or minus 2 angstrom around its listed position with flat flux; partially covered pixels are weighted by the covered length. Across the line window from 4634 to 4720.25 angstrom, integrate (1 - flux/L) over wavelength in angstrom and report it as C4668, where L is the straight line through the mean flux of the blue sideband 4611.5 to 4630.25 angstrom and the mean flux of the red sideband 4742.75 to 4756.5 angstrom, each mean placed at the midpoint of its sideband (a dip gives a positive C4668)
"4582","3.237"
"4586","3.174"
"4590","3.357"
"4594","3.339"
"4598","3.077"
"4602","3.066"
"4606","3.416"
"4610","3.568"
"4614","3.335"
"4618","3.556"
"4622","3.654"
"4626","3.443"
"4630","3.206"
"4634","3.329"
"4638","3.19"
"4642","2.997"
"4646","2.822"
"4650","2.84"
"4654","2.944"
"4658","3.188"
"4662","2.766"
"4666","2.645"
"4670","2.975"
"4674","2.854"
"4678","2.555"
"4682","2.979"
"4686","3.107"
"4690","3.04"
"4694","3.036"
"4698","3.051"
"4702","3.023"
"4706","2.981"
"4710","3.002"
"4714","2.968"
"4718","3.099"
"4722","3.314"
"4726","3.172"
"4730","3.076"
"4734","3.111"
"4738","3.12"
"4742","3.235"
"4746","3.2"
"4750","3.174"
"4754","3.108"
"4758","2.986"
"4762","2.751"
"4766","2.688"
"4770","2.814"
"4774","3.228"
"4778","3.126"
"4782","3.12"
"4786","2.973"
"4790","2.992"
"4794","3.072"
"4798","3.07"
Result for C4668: 9.5 angstrom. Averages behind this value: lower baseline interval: 3.46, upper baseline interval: 3.16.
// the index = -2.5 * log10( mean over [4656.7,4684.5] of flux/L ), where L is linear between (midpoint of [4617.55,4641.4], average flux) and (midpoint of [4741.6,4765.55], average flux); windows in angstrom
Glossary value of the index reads 0.15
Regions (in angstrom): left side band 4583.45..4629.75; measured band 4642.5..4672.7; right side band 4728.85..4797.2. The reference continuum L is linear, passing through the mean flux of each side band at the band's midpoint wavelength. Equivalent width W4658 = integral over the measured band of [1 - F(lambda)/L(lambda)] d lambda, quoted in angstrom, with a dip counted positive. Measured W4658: 3.4 angstrom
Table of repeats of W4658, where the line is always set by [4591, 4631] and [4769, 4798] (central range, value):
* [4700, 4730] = 0.95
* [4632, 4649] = 1.26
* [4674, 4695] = 1.98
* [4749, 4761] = 0.21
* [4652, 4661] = 0.70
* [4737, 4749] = -0.23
